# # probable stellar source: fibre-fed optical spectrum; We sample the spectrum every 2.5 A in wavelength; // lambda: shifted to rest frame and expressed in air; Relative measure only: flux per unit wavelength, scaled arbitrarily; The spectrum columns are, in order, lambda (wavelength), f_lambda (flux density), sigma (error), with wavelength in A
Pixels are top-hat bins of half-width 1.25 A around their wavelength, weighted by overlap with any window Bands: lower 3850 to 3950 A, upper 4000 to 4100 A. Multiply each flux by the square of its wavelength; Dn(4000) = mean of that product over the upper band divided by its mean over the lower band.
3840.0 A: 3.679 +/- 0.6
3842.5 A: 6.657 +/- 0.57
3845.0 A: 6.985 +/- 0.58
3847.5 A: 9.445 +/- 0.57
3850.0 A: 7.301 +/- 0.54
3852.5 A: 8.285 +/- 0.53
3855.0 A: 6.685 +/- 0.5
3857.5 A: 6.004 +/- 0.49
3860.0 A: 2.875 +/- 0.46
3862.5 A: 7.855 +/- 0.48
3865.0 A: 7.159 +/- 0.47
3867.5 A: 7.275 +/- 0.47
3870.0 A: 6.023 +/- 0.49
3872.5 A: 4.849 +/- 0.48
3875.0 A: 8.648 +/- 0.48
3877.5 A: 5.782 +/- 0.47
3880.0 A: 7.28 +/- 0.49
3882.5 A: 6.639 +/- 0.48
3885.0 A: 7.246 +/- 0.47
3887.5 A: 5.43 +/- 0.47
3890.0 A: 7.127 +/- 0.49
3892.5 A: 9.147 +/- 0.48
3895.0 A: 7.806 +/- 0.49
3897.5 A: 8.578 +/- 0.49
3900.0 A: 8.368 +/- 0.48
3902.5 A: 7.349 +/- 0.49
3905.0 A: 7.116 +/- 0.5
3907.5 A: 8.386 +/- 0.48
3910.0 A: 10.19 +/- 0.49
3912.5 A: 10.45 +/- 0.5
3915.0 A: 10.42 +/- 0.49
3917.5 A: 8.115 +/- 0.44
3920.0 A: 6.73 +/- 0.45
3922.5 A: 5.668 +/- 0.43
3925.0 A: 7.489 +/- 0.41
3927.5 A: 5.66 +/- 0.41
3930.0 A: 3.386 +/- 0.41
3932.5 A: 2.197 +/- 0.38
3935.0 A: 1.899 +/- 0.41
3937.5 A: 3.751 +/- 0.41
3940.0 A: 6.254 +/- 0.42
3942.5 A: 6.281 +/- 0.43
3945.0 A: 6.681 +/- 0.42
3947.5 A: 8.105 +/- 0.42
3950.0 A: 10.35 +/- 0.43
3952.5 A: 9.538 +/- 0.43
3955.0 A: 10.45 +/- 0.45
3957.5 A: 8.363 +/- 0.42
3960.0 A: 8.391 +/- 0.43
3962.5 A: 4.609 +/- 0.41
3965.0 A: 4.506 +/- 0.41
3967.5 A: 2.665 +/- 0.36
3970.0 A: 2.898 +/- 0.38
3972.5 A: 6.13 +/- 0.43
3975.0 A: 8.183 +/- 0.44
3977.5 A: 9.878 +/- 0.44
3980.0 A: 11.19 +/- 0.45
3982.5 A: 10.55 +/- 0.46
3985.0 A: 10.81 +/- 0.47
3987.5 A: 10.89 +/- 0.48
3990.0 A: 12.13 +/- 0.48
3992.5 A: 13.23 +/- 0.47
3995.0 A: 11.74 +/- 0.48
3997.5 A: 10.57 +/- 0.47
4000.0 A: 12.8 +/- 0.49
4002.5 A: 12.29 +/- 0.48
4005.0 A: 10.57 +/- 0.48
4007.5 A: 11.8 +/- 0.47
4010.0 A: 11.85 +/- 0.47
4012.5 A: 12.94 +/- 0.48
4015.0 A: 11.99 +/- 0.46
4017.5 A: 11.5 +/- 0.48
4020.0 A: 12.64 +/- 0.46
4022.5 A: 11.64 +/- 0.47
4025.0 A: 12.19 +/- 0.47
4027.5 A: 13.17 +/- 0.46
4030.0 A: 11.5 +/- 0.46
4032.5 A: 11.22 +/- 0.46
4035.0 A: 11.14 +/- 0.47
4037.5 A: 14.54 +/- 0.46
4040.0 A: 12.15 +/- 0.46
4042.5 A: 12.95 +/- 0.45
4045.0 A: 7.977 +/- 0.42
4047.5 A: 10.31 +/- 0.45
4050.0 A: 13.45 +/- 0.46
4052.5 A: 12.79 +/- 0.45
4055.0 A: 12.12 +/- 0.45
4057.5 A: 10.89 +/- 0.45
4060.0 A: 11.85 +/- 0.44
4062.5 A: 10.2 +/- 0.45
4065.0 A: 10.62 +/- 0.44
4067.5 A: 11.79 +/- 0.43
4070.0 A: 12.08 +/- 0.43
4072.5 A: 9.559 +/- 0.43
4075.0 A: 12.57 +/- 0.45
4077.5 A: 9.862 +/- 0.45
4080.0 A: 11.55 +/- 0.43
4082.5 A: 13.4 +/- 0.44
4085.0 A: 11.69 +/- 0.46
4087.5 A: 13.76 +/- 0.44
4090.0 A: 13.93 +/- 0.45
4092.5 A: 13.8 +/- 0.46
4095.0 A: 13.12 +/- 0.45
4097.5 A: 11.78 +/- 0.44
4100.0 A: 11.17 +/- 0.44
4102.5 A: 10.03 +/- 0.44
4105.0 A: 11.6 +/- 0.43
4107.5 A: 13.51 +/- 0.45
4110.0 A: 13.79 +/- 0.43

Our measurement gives 1.88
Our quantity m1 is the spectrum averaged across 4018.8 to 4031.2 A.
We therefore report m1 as 12.2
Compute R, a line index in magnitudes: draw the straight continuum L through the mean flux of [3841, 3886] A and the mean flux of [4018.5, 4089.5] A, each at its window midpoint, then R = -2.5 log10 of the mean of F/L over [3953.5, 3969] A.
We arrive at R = 0.393 mag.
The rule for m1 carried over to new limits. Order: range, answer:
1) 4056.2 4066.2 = 10.9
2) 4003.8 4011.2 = 11.4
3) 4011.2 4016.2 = 12.5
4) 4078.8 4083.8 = 12.5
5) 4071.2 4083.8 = 11.4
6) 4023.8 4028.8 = 12.7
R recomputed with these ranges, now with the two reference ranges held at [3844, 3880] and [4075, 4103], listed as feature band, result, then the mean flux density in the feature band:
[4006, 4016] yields -0.17 mag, 12.1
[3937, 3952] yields 0.22 mag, 7.19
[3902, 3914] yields -0.12 mag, 8.82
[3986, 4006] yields -0.17 mag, 11.8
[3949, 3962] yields -0.01 mag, 9.12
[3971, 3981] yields 0.11 mag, 8.64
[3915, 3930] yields 0.22 mag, 6.76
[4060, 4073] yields 0.07 mag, 11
